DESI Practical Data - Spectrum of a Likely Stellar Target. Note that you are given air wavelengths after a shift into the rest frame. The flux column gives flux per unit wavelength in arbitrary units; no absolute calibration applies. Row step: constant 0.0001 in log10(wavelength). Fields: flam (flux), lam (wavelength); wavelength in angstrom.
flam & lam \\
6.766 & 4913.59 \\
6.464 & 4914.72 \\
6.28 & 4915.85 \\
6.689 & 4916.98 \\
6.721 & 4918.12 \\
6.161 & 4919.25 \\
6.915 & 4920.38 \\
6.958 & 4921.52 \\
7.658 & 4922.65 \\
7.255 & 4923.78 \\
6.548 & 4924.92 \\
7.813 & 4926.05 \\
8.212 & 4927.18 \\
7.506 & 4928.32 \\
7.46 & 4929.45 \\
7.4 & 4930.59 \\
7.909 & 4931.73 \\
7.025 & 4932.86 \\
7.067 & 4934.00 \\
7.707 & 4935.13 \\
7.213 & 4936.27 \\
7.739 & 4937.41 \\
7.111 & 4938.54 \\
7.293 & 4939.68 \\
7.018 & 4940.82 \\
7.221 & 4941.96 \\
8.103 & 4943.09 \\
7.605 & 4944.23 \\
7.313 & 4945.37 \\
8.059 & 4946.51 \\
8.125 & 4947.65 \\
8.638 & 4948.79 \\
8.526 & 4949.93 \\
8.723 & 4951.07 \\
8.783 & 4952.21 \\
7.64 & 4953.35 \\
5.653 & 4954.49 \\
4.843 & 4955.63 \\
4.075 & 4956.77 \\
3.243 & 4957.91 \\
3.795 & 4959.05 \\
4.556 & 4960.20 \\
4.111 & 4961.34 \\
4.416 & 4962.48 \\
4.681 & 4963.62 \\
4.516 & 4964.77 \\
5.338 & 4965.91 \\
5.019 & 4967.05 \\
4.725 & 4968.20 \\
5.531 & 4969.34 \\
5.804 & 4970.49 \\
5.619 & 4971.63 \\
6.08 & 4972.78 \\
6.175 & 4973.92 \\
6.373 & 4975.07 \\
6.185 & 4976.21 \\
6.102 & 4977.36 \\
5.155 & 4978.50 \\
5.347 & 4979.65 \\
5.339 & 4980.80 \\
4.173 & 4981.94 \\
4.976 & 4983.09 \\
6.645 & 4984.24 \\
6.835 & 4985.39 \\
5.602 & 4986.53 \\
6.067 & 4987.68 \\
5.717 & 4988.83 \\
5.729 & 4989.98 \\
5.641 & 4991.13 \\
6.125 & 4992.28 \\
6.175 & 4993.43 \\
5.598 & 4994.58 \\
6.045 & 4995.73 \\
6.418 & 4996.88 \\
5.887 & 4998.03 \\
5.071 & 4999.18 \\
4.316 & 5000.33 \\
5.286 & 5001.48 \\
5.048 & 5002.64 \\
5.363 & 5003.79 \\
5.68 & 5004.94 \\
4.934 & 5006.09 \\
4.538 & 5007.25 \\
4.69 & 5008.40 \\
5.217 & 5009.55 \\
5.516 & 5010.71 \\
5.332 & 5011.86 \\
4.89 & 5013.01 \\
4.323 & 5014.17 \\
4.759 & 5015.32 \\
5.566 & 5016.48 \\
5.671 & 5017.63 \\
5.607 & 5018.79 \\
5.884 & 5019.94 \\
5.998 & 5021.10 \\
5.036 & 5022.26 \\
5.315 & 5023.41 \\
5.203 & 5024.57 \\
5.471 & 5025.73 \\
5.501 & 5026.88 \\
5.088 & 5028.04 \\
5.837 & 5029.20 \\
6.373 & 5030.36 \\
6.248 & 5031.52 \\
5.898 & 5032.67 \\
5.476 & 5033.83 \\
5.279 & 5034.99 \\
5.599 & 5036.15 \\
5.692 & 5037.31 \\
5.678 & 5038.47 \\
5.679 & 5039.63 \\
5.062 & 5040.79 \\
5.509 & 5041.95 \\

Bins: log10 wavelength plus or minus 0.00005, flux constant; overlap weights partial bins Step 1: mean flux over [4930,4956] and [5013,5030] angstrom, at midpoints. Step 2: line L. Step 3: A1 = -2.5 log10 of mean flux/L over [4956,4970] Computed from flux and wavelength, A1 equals 0.47 mag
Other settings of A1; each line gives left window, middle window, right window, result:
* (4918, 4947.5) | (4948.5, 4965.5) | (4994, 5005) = 0.18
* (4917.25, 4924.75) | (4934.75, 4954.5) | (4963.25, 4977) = -0.24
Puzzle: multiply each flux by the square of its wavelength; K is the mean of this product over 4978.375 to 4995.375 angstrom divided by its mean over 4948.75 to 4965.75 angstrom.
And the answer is 1.0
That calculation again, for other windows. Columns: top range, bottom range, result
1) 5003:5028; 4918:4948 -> 0.74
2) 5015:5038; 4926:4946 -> 0.77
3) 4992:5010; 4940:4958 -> 0.76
